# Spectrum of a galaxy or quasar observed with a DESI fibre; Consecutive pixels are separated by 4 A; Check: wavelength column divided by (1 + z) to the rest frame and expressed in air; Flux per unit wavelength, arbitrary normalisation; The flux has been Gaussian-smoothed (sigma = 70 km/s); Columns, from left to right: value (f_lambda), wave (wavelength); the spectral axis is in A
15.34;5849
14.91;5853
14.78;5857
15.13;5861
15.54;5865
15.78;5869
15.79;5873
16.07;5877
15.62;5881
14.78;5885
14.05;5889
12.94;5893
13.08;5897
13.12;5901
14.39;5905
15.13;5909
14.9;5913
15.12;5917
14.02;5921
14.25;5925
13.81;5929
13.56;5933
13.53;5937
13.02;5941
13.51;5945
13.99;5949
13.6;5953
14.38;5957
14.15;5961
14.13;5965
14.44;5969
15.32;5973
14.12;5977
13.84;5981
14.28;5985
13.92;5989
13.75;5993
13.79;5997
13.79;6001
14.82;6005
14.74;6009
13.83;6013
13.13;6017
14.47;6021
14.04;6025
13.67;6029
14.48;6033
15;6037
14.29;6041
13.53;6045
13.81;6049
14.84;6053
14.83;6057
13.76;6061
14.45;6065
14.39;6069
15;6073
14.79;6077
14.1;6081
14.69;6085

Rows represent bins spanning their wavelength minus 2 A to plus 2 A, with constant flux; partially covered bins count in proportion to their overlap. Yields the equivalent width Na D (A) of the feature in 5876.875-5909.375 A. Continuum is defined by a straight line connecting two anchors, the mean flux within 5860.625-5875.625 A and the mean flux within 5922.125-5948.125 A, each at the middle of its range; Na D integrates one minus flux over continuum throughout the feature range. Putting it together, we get 1.5 A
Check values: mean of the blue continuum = 15.6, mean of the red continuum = 13.6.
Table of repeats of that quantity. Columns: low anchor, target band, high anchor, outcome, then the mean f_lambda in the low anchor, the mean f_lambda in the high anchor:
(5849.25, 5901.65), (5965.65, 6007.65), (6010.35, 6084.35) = 0.7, 14.8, 14.3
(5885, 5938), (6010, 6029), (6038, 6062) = 0.4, 14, 14.2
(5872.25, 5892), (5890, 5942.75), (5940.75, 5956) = 1.6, 15.1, 13.6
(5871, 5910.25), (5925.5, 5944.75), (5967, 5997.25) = 1.1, 14.5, 14.2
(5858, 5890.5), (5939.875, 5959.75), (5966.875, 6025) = 1.2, 15.3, 14.2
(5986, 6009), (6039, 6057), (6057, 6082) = 0.2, 14.1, 14.5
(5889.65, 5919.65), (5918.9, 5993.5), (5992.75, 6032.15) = 0.4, 14.1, 14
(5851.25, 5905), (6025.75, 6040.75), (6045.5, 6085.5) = 0.1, 14.7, 14.4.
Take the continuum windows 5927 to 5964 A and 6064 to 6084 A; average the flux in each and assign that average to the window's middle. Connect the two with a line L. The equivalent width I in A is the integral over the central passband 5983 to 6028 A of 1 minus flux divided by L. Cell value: 0.2 A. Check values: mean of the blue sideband 13.7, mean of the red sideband 14.6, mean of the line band 14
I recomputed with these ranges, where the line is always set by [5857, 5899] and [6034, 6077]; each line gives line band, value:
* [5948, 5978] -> 0.8 A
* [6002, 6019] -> 0.5 A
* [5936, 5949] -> 1.1 A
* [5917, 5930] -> 0.5 A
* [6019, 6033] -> 0.4 A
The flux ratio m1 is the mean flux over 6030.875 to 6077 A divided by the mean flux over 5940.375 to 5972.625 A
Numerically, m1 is 1.0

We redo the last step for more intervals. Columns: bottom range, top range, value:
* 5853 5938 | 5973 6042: 0.97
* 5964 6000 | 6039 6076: 1.01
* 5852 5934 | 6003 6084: 0.98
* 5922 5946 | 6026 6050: 1.04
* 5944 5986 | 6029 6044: 1.02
